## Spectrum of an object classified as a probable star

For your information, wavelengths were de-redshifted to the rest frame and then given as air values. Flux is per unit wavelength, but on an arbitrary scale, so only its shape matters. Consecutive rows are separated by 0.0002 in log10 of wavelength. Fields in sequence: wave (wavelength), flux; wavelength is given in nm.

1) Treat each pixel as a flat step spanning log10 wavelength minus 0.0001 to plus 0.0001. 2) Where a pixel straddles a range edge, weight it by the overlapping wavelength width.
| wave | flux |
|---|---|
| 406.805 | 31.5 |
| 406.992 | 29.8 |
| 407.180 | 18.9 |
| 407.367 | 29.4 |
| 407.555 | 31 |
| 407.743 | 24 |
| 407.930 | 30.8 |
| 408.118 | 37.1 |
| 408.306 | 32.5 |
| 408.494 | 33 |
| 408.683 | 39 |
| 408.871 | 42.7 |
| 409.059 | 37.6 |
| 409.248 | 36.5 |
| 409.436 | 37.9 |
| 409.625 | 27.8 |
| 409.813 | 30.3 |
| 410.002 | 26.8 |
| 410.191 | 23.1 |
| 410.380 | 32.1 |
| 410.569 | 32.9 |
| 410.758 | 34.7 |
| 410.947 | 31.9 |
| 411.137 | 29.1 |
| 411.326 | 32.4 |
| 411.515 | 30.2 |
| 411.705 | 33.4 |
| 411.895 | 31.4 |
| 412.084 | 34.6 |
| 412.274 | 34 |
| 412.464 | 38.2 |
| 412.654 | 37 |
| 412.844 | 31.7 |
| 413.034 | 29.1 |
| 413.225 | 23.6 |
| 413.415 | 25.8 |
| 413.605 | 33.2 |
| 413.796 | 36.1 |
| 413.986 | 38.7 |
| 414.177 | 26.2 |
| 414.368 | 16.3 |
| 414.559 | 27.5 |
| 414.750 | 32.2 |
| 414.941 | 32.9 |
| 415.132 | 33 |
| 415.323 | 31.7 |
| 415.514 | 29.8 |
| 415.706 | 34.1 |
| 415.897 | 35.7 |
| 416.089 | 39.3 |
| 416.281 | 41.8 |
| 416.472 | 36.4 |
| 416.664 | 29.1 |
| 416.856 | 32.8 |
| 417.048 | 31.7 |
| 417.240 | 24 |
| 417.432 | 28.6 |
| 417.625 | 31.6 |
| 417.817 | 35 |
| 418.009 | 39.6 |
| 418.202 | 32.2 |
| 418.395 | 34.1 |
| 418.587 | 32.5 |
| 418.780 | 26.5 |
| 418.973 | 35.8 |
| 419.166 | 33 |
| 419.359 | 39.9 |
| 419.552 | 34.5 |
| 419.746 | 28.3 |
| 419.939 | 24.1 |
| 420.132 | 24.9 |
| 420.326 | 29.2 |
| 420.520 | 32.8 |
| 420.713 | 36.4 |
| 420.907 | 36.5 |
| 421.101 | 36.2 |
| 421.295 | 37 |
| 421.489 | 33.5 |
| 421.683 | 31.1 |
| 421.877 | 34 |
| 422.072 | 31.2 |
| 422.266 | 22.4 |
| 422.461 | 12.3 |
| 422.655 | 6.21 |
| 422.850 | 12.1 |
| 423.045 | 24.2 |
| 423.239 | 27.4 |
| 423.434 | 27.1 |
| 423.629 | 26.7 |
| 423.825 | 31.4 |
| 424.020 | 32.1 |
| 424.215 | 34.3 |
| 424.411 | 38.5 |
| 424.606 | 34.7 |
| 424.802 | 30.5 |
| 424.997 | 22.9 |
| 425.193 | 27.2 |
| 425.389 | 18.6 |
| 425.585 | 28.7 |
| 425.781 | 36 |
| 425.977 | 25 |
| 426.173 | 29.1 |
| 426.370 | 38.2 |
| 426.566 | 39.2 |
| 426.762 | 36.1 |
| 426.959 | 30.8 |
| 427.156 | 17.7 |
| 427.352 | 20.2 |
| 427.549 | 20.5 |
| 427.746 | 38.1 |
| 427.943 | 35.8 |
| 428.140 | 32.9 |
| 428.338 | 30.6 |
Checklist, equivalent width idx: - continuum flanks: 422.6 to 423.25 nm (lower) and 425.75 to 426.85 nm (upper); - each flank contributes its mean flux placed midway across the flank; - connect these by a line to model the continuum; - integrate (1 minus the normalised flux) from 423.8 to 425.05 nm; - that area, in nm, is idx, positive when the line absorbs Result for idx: -0.43 nm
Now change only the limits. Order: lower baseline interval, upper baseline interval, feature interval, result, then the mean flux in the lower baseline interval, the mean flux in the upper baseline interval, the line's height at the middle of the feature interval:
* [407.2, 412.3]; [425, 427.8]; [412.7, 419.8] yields -0.29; 32.2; 28.6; 30.8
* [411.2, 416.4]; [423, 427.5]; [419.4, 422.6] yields 0.04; 32.2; 29.4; 30.4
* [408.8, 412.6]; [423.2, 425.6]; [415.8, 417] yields -0.16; 32.9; 29.3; 31.4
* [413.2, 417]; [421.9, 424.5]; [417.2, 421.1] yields -0.49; 32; 25.3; 28.6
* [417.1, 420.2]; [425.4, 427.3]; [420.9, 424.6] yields 0.34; 31.6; 30.4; 30.9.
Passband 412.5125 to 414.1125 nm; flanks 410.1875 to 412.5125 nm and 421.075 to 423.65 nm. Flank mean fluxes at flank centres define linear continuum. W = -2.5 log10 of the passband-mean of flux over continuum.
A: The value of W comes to -0.03 mag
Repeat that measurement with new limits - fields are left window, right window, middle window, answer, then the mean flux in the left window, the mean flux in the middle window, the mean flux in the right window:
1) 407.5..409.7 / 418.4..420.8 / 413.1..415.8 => 0.10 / 34.3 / 30.1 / 31.6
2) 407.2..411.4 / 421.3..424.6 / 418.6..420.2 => -0.10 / 32.2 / 31.1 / 27.1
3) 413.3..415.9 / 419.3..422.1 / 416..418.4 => -0.07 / 30.7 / 33.5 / 32.6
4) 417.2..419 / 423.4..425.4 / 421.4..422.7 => 0.22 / 32.1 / 25.1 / 30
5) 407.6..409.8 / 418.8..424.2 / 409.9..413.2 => 0.04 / 34.2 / 31.7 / 28.9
